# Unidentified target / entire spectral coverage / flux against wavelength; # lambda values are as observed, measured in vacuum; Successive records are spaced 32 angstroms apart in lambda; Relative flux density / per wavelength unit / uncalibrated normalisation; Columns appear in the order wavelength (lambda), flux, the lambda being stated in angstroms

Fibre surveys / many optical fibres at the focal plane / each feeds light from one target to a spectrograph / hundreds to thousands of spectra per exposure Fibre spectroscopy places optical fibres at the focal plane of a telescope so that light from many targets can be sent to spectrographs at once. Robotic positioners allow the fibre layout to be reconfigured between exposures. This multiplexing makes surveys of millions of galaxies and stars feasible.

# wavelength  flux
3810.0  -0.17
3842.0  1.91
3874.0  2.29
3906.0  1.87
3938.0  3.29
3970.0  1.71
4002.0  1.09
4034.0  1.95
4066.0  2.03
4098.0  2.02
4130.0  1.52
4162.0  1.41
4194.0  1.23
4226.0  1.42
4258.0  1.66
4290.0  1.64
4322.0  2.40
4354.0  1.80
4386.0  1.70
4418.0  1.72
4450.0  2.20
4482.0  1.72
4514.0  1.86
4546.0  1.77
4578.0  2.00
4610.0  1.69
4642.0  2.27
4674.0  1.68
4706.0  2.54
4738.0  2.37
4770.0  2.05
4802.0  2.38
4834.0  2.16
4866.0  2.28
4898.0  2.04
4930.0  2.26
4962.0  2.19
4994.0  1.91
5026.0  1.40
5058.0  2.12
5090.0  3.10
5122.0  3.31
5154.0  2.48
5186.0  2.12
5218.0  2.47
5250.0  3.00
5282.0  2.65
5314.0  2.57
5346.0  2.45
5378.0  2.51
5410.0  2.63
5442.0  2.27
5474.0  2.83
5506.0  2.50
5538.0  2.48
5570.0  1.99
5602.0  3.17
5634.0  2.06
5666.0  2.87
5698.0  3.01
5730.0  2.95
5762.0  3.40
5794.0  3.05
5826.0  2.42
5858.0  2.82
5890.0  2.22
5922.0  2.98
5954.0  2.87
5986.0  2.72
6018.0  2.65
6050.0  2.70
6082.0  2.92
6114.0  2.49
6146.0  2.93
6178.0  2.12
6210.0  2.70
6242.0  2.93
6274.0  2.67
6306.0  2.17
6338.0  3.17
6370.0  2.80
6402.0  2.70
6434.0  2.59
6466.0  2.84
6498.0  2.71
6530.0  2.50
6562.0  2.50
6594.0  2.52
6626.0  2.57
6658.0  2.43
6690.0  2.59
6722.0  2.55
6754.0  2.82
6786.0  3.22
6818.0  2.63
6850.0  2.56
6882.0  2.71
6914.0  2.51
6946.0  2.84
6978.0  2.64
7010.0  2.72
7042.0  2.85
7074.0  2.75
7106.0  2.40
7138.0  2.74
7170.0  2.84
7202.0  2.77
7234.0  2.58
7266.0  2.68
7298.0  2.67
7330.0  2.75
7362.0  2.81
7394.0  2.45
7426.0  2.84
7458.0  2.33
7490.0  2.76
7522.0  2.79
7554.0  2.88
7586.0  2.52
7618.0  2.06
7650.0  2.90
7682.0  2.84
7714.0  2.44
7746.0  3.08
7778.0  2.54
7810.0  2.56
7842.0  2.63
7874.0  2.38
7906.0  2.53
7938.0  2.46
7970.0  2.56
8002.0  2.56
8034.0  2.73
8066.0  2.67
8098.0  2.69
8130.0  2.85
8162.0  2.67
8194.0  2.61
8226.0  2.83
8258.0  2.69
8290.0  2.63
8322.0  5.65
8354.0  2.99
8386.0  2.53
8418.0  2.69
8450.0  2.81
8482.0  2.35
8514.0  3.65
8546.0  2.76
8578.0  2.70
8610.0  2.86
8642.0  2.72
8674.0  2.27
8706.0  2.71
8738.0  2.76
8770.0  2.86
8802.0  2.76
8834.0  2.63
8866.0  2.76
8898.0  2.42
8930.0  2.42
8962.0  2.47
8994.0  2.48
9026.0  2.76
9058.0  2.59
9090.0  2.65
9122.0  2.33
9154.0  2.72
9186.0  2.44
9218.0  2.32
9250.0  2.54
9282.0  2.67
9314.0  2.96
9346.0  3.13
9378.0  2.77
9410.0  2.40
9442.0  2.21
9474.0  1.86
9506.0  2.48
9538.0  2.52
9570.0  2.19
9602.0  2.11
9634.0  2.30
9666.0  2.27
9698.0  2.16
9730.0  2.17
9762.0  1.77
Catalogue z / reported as 0.27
